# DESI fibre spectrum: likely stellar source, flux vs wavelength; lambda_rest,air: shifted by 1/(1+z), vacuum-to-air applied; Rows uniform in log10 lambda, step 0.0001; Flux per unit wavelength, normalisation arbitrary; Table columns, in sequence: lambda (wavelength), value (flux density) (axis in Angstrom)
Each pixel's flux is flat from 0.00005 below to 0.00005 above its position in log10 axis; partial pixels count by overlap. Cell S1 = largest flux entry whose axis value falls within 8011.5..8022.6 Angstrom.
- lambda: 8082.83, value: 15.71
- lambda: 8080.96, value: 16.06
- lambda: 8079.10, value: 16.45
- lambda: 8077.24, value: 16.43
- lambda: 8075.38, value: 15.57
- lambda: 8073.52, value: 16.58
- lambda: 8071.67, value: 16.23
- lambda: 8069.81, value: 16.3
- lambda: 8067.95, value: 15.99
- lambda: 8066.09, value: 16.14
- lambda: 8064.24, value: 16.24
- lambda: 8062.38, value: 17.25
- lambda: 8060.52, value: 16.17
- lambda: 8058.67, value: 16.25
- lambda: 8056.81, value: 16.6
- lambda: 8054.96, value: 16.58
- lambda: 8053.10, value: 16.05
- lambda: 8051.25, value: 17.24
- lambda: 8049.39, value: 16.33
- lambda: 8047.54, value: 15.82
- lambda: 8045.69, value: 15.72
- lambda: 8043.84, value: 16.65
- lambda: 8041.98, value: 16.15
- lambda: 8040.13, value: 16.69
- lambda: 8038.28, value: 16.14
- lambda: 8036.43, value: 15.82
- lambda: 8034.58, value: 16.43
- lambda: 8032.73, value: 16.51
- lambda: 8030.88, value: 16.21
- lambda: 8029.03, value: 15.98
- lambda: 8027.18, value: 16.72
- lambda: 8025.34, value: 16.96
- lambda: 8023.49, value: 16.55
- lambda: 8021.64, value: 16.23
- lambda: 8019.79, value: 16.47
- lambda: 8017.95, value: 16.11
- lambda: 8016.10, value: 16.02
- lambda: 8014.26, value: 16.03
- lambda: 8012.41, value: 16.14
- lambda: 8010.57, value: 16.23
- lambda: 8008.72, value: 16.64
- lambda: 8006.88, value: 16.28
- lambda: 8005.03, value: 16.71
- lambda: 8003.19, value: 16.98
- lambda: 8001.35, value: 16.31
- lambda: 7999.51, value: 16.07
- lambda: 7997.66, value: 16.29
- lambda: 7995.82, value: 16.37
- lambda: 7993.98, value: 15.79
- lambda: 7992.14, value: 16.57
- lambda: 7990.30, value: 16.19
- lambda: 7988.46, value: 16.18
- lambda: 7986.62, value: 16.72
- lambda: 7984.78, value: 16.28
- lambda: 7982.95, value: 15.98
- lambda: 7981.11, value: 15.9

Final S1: 16.47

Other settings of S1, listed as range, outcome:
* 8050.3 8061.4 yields 17.24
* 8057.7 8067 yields 17.25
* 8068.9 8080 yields 16.58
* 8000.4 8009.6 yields 16.98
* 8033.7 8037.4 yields 16.43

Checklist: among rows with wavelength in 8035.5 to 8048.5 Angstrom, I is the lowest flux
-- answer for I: 15.72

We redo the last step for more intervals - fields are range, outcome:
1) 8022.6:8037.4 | 15.82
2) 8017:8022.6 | 16.11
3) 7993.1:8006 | 15.79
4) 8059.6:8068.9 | 15.99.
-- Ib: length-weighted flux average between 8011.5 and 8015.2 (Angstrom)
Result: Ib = 16.1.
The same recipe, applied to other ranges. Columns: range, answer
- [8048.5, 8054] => 16.5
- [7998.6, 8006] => 16.5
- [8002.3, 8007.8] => 16.7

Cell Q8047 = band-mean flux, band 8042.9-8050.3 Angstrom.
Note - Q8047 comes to 16.1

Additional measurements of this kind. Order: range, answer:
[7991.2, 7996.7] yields 16.2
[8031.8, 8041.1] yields 16.3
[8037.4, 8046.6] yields 16.3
